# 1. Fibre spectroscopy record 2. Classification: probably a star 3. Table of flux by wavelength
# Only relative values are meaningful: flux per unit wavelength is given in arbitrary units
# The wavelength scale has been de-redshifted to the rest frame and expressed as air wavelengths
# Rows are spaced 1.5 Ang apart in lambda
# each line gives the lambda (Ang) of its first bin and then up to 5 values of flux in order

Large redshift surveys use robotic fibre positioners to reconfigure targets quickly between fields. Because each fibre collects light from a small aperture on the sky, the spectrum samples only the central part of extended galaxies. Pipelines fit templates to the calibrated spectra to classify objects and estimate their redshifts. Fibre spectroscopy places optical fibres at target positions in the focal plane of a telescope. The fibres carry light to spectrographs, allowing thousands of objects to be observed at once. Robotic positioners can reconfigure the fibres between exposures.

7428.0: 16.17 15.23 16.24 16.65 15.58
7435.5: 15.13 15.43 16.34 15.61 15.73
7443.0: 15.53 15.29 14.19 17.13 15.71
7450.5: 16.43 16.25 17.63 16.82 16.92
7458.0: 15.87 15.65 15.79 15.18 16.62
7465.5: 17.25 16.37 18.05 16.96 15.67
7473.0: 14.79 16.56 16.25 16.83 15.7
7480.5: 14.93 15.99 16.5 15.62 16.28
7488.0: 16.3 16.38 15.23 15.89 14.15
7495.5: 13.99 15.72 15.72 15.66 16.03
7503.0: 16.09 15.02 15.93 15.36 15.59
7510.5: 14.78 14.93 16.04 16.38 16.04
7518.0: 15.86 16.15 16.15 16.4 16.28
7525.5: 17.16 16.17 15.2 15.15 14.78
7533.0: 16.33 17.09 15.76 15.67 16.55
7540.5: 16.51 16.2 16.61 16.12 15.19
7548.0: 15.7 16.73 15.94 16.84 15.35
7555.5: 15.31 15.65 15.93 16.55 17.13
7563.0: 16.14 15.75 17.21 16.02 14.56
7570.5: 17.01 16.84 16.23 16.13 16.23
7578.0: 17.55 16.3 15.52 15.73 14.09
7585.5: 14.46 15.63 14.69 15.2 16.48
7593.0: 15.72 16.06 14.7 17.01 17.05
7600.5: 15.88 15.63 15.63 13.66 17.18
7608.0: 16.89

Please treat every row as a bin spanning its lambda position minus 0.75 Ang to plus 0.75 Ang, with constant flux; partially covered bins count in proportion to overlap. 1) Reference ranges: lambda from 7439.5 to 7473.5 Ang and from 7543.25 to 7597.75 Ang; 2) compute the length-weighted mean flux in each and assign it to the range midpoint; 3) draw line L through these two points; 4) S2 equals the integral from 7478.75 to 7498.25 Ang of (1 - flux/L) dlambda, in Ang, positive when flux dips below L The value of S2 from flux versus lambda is 0.6 Ang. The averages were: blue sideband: 16.2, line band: 15.6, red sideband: 15.9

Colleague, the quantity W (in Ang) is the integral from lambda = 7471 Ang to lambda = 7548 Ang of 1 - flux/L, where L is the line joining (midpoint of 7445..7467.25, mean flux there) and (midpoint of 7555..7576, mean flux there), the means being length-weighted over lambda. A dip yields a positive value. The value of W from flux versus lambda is 1.8 Ang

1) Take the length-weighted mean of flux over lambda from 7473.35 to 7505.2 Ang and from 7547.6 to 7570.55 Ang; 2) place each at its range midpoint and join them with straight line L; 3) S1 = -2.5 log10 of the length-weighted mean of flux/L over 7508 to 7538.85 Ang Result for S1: 0.00 mag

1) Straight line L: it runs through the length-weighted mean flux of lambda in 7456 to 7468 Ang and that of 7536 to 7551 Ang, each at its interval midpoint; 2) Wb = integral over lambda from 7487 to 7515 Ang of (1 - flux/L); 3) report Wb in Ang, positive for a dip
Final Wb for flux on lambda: 1.13 Ang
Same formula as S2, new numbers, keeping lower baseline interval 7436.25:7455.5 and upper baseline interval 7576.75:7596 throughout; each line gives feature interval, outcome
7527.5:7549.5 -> -0.3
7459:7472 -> -0.4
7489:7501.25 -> 0.4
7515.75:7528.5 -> -0.3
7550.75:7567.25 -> -0.5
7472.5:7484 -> 0.0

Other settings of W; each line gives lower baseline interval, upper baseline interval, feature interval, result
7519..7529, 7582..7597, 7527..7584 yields -1.0 Ang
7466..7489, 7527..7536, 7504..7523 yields 0.2 Ang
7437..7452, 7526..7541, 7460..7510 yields -0.1 Ang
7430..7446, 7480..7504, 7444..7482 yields -1.3 Ang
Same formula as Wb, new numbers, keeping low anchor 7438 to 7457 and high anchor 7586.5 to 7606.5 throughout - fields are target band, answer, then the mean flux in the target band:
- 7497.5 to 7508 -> 0.2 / 15.7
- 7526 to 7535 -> 0.1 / 15.8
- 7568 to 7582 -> -0.4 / 16.2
